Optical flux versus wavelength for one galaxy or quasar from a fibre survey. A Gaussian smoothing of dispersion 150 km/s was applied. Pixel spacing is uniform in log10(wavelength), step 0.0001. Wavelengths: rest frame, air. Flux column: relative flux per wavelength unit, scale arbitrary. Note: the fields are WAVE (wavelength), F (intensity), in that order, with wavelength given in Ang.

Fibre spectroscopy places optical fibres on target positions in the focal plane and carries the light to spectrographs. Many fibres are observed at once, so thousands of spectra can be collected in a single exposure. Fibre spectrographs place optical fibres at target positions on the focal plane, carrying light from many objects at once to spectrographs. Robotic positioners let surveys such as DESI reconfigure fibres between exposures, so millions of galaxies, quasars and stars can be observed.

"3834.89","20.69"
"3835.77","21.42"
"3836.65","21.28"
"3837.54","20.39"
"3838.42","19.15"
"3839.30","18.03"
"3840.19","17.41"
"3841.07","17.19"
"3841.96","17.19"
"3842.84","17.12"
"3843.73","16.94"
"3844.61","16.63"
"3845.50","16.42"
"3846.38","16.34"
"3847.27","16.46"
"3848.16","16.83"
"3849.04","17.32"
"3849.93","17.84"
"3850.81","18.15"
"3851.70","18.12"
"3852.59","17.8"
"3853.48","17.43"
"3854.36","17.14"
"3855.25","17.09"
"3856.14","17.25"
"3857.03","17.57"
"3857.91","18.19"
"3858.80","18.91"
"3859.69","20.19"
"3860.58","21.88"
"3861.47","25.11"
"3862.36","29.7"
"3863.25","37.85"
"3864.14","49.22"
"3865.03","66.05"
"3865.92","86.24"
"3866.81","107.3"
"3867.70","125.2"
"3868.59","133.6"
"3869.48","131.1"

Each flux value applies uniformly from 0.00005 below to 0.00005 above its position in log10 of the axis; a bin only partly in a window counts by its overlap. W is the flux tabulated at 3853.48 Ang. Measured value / 17.43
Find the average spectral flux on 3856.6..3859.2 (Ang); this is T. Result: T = 18.3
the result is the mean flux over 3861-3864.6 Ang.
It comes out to 35.5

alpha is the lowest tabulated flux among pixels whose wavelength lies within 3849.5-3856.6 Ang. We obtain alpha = 17.09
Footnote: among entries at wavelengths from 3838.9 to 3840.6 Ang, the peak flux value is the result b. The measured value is 18.03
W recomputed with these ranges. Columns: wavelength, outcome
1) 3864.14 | 49.22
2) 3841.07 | 17.19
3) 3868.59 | 133.6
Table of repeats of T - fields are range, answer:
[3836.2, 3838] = 20.8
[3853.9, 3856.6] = 17.2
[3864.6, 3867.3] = 87.3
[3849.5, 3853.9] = 17.9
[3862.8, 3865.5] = 51.3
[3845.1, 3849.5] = 16.7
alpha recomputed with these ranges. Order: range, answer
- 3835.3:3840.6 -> 17.41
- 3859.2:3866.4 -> 20.19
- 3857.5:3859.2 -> 18.19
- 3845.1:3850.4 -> 16.34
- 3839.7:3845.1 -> 16.63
